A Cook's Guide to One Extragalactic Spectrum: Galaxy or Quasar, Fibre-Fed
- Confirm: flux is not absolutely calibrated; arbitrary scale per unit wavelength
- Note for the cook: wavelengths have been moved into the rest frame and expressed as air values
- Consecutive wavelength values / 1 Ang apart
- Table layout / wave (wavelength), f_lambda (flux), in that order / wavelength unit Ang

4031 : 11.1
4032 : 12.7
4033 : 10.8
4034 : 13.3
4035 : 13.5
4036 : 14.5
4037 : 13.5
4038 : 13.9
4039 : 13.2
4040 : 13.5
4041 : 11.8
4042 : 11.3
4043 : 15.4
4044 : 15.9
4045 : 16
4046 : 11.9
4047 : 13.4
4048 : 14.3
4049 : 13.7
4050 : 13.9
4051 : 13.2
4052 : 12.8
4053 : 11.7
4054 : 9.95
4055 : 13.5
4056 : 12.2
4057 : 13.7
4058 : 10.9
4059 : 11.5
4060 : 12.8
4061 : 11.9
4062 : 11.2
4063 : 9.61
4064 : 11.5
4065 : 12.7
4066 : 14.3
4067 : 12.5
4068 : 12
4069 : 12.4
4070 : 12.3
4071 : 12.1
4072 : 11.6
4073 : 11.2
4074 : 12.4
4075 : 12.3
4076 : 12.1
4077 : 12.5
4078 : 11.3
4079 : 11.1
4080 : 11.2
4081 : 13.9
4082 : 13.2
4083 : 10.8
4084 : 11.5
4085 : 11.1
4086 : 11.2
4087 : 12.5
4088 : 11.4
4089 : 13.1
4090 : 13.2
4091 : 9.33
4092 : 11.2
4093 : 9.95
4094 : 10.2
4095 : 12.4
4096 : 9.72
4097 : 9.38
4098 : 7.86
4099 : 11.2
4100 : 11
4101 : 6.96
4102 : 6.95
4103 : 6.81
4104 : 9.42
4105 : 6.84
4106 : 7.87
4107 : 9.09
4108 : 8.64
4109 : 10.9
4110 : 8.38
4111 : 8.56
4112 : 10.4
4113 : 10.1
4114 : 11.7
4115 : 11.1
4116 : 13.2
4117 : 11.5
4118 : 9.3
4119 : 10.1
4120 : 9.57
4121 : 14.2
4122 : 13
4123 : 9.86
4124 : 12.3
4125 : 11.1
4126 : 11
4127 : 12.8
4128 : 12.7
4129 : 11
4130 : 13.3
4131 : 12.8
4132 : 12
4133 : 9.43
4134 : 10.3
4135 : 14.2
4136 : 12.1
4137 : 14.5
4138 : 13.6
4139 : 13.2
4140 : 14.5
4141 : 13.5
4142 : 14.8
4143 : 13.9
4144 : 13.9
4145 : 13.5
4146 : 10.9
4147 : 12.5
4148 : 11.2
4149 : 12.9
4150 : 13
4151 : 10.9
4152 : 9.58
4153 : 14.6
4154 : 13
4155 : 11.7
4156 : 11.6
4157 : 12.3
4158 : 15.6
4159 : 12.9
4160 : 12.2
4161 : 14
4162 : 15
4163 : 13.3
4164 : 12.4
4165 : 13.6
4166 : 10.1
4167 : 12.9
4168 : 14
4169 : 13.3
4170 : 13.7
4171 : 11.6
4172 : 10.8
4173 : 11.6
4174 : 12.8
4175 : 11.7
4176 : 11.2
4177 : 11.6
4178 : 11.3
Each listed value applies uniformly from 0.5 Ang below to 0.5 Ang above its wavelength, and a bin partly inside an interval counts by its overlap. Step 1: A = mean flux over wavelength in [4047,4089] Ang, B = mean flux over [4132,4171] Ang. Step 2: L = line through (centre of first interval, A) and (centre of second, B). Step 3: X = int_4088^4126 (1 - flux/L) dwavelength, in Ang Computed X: 6.9 Ang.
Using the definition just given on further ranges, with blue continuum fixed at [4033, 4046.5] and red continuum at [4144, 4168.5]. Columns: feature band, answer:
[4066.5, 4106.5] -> 7.0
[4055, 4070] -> 1.4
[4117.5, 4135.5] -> 1.8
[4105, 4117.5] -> 2.9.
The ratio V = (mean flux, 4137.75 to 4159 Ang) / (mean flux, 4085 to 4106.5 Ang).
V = 1.29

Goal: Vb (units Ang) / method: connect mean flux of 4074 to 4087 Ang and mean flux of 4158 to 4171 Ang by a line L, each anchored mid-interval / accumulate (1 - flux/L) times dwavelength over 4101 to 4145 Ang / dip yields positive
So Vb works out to 4.6 Ang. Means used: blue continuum 11.9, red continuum 13.2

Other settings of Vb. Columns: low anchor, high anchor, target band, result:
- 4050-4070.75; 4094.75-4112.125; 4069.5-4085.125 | -1.5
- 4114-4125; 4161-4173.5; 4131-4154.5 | -1.2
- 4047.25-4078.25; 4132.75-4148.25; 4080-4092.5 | 0.6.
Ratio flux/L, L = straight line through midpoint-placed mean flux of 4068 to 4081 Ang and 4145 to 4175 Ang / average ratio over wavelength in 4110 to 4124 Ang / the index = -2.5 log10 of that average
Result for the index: 0.125 mag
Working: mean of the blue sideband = 12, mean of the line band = 10.9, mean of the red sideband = 12.6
